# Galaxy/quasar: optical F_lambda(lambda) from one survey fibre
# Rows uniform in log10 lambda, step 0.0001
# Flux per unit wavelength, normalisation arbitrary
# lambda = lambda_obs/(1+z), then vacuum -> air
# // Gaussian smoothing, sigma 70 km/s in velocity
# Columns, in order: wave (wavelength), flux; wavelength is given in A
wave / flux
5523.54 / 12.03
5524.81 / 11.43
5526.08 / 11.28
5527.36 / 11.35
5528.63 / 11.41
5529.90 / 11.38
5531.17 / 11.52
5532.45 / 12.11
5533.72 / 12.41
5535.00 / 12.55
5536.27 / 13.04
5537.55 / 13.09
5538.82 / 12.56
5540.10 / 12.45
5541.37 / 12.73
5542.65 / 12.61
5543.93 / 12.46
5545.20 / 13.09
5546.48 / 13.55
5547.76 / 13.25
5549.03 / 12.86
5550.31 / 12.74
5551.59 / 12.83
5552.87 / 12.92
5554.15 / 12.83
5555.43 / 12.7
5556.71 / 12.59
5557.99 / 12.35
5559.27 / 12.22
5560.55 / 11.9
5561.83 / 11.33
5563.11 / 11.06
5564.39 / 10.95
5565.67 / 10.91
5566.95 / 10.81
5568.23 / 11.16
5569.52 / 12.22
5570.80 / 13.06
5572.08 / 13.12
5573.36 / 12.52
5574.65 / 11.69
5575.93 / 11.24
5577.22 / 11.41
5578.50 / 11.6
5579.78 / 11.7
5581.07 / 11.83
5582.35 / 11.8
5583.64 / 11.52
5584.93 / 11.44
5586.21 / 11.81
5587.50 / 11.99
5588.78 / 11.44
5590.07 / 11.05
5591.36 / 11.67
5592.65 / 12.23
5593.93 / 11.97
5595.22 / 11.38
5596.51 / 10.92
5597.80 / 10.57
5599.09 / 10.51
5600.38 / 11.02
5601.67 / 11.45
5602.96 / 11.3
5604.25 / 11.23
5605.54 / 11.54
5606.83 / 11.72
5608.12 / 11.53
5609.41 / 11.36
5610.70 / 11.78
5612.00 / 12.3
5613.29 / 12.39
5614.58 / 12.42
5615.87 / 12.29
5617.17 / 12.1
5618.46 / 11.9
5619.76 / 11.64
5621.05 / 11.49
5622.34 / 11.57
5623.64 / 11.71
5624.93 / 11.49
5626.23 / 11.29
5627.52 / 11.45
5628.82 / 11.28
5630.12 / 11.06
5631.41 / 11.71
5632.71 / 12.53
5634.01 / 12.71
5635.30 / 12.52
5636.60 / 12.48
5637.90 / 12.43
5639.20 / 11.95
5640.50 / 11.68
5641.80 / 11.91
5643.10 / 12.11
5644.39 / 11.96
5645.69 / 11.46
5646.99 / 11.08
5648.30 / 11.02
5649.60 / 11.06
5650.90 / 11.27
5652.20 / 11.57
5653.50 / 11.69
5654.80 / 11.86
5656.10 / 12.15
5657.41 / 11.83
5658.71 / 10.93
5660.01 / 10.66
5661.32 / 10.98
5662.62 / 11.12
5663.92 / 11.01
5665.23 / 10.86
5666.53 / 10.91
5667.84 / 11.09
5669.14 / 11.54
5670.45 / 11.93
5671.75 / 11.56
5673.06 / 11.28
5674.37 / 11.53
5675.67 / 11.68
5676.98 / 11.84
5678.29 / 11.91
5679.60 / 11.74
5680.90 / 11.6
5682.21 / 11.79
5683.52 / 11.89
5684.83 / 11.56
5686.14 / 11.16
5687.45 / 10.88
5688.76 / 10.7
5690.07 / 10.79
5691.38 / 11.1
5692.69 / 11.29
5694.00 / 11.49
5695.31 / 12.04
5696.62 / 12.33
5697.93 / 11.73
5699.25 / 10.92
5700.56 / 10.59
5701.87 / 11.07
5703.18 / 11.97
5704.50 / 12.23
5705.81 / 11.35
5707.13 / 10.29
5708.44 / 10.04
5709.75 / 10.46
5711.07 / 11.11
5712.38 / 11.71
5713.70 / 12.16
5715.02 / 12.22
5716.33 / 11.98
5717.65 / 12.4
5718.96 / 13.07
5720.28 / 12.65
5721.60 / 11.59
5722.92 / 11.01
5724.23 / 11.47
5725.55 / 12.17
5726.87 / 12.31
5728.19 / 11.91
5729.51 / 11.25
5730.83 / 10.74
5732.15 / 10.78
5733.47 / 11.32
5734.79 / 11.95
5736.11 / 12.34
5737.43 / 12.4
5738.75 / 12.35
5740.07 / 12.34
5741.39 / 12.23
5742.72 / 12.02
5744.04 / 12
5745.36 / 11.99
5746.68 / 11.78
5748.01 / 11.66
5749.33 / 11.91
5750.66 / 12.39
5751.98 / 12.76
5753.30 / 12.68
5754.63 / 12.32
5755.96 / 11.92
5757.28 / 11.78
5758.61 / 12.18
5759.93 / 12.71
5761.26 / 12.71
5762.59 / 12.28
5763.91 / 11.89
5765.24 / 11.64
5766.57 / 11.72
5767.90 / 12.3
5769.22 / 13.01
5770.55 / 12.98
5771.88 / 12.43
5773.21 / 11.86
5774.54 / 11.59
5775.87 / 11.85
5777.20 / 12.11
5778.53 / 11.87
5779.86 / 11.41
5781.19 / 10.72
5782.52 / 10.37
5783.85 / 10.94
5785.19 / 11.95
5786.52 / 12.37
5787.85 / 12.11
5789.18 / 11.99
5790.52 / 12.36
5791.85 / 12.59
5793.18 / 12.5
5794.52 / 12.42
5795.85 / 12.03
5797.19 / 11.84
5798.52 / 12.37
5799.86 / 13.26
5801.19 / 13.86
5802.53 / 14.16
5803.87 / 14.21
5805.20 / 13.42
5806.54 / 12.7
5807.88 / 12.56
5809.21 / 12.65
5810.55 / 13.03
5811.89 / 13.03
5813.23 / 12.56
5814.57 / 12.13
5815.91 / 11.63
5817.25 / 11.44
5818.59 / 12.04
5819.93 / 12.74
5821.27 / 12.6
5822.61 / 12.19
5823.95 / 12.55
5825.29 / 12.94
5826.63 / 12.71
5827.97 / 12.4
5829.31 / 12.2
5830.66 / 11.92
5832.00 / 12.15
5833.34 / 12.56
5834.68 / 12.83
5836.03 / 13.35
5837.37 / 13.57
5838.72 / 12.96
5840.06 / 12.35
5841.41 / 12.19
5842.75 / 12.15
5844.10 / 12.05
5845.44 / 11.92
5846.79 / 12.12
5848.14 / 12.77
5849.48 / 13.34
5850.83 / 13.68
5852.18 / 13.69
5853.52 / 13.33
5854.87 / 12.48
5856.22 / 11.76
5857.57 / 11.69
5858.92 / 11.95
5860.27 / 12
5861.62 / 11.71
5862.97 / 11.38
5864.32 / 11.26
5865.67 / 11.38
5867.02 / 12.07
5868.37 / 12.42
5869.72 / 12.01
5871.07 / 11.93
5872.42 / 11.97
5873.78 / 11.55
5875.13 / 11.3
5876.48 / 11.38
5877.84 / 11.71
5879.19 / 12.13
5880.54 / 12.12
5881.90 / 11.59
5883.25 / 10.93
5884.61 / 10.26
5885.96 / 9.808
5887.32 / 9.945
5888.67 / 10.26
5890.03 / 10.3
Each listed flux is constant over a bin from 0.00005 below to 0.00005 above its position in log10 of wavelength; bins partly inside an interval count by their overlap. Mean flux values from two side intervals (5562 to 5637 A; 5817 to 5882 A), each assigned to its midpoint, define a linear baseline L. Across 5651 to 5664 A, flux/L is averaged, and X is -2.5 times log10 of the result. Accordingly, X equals 0.04 mag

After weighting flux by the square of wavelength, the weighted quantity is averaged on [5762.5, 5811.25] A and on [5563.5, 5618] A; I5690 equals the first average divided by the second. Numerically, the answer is 1.1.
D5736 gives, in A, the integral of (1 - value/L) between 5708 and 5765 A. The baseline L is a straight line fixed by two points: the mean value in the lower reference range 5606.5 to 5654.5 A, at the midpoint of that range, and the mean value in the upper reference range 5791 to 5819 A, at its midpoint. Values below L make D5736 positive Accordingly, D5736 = 1.8 A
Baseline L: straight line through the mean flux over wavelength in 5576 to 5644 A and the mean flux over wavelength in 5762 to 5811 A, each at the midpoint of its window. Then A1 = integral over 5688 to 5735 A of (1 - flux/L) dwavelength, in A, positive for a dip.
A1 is 2.13 A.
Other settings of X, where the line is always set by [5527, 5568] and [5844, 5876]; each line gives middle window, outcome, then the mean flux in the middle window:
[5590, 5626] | 0.06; 11.6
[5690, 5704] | 0.07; 11.4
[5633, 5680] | 0.06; 11.6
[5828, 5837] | -0.03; 12.5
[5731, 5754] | 0.02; 12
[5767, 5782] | 0.02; 12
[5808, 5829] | -0.02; 12.4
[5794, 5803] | -0.06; 12.8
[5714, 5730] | 0.02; 12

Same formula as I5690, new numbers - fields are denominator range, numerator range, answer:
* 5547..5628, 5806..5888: 1.13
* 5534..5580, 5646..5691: 0.96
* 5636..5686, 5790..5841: 1.16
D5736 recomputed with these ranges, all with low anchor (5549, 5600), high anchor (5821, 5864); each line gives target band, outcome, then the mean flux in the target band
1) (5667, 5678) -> 0.4 A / 11.6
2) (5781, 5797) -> 0.6 A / 11.9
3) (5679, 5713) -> 2.3 A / 11.3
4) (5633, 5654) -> 0.3 A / 11.8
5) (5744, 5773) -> 0.1 A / 12.2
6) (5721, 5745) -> 0.8 A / 11.8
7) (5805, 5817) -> -0.2 A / 12.6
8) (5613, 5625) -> 0.0 A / 11.9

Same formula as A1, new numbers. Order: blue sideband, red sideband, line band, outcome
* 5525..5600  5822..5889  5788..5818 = -1.5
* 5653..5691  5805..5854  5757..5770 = -0.2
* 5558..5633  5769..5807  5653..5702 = 2.1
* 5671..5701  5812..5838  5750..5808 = -0.8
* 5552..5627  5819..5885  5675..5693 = 0.7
